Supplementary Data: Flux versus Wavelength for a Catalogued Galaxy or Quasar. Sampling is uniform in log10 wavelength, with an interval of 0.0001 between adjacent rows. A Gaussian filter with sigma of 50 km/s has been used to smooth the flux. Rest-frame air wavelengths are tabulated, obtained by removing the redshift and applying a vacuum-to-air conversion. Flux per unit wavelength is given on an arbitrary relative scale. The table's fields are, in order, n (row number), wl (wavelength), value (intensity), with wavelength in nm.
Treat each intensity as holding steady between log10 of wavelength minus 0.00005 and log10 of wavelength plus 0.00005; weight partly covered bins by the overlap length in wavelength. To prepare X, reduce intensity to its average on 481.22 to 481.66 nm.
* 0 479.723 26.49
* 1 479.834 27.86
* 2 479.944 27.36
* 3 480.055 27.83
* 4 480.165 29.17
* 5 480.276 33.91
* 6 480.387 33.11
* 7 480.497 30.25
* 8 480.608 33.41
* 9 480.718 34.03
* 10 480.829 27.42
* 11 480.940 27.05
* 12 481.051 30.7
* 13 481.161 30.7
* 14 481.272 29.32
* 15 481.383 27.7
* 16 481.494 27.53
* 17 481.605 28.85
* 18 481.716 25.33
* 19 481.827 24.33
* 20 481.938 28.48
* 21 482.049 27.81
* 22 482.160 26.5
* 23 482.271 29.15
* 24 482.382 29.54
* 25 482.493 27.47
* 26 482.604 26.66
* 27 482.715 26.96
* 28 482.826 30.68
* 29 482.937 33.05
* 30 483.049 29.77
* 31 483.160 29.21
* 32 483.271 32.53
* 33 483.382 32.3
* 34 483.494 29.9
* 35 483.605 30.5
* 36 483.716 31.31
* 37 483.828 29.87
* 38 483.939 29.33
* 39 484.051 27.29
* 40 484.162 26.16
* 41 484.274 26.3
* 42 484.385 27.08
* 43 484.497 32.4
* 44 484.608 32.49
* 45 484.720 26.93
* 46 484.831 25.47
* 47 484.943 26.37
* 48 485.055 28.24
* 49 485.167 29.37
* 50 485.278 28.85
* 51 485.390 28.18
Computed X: 28.3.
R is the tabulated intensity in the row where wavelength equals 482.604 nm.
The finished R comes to 26.66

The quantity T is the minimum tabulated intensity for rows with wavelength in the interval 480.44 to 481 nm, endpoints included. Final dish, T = 27.05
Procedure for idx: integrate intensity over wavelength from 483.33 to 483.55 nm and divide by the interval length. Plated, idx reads 31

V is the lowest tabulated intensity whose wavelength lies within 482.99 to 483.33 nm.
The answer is 29.21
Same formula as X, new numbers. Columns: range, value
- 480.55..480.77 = 33.7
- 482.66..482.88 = 28.8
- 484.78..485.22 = 27.3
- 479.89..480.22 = 28.1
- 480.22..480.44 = 33.4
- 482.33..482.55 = 28.5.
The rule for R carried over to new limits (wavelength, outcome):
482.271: 29.15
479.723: 26.49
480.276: 33.91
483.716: 31.31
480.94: 27.05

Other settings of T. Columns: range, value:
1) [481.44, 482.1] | 24.33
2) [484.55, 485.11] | 25.47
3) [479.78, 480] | 27.36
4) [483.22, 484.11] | 27.29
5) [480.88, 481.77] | 25.33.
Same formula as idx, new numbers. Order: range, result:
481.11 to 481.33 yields 29.9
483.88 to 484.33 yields 27.3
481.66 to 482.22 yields 26.5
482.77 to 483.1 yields 31.1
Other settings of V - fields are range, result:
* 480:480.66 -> 27.83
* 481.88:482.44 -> 26.5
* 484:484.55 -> 26.16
